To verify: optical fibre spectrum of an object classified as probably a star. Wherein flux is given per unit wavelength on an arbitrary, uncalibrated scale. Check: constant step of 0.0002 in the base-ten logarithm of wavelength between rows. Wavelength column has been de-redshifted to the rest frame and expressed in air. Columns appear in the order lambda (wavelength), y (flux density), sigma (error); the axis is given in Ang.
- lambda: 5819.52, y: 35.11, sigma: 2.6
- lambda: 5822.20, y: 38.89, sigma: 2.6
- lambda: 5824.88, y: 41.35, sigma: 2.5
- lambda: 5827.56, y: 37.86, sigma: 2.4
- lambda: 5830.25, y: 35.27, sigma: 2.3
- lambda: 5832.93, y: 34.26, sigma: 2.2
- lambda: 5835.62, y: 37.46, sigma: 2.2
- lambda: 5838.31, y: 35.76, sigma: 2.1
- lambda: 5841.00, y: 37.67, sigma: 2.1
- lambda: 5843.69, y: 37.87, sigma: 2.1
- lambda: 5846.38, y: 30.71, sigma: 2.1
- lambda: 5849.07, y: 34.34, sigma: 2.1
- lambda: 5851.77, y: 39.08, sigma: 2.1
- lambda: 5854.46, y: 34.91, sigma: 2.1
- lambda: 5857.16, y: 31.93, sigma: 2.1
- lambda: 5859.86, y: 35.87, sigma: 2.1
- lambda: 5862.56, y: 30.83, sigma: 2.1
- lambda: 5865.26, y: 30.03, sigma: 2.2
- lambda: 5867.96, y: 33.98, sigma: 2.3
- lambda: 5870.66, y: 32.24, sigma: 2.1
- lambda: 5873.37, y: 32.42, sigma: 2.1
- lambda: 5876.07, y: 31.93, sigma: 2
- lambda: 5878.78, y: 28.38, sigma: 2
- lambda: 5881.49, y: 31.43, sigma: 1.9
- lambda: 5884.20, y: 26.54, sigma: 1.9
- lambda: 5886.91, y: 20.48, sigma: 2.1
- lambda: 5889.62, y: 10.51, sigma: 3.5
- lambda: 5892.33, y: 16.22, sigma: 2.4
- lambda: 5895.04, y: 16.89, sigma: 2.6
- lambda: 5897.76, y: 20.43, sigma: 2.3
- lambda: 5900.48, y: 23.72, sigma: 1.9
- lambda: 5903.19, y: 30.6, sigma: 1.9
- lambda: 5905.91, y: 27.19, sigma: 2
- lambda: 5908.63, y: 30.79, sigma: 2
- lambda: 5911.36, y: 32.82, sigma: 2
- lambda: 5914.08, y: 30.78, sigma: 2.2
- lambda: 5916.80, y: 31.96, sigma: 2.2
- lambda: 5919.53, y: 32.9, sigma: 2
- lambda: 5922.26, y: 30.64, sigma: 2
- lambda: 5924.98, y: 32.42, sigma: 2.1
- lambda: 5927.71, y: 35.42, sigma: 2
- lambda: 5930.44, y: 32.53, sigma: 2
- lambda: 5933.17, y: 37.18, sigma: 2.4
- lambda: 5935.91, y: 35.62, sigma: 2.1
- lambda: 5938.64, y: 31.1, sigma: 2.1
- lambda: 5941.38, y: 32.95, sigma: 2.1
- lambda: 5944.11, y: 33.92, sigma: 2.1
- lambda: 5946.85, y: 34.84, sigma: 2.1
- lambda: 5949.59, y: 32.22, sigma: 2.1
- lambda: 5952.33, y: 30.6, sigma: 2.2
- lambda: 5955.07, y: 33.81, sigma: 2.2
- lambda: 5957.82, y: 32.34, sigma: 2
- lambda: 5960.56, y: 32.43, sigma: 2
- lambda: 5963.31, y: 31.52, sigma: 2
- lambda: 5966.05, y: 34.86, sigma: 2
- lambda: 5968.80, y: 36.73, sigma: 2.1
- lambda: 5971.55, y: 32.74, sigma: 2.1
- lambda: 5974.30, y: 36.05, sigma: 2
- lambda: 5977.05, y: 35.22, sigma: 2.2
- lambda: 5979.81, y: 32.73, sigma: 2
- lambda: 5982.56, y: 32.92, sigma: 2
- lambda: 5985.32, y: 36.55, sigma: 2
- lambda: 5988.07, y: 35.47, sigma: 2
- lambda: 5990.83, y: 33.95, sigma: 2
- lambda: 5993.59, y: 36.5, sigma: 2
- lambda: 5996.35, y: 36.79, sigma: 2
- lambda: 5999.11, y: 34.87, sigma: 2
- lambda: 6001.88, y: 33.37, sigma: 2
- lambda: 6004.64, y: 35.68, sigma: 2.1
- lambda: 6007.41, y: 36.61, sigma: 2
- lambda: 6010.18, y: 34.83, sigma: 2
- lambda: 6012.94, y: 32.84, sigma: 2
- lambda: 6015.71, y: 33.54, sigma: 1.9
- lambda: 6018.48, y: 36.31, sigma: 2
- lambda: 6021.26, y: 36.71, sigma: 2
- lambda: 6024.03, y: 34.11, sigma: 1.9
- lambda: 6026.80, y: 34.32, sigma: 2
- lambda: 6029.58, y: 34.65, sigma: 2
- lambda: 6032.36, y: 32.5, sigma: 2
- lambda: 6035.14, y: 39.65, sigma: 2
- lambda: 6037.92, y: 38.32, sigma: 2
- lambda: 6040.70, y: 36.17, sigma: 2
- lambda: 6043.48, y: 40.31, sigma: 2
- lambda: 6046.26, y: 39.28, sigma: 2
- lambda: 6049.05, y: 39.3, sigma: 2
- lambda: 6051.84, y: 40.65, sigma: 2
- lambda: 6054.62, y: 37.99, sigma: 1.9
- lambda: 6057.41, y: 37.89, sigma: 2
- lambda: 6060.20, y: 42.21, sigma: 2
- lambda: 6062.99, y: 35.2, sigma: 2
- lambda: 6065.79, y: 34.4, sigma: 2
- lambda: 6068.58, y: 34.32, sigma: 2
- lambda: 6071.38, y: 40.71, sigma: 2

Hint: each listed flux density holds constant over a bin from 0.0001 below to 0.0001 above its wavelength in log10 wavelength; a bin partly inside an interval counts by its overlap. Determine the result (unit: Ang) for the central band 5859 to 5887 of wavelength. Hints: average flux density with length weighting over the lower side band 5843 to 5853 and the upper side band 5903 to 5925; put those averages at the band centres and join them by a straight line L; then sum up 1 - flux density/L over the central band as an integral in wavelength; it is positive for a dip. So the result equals 2.5 Ang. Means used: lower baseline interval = 35.3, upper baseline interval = 31.1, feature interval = 30.7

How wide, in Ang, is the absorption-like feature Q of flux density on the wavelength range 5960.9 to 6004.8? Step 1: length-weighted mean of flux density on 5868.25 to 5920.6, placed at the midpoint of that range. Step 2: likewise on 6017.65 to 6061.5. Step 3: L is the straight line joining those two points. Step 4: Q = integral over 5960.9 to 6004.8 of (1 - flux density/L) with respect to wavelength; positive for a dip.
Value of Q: -1.7 Ang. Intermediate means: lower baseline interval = 26.9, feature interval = 34.7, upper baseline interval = 37.5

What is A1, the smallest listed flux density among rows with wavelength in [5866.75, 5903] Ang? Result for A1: 10.51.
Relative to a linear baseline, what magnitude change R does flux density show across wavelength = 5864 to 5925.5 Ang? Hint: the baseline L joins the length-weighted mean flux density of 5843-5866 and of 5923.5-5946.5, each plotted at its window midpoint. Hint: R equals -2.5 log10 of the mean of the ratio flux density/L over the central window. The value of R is 0.23 mag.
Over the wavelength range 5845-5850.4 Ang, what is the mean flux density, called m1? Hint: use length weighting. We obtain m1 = 32.6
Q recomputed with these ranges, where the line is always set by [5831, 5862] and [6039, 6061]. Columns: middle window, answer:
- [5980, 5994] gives 1.2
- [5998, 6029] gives 2.9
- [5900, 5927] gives 4.3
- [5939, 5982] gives 4.6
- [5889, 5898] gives 5.0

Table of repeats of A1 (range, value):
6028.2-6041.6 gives 32.5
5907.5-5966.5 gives 30.6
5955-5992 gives 31.52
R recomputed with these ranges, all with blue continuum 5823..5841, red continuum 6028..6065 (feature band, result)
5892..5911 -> 0.46 mag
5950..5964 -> 0.17 mag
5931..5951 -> 0.11 mag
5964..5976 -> 0.08 mag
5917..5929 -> 0.15 mag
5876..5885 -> 0.26 mag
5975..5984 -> 0.12 mag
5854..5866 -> 0.14 mag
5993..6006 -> 0.07 mag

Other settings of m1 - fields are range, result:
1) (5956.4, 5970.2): 33.6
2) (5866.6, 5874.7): 32.9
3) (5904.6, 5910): 29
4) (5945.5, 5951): 33.5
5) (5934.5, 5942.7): 33.2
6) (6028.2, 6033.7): 33.6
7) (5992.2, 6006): 35.4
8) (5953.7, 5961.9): 32.9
